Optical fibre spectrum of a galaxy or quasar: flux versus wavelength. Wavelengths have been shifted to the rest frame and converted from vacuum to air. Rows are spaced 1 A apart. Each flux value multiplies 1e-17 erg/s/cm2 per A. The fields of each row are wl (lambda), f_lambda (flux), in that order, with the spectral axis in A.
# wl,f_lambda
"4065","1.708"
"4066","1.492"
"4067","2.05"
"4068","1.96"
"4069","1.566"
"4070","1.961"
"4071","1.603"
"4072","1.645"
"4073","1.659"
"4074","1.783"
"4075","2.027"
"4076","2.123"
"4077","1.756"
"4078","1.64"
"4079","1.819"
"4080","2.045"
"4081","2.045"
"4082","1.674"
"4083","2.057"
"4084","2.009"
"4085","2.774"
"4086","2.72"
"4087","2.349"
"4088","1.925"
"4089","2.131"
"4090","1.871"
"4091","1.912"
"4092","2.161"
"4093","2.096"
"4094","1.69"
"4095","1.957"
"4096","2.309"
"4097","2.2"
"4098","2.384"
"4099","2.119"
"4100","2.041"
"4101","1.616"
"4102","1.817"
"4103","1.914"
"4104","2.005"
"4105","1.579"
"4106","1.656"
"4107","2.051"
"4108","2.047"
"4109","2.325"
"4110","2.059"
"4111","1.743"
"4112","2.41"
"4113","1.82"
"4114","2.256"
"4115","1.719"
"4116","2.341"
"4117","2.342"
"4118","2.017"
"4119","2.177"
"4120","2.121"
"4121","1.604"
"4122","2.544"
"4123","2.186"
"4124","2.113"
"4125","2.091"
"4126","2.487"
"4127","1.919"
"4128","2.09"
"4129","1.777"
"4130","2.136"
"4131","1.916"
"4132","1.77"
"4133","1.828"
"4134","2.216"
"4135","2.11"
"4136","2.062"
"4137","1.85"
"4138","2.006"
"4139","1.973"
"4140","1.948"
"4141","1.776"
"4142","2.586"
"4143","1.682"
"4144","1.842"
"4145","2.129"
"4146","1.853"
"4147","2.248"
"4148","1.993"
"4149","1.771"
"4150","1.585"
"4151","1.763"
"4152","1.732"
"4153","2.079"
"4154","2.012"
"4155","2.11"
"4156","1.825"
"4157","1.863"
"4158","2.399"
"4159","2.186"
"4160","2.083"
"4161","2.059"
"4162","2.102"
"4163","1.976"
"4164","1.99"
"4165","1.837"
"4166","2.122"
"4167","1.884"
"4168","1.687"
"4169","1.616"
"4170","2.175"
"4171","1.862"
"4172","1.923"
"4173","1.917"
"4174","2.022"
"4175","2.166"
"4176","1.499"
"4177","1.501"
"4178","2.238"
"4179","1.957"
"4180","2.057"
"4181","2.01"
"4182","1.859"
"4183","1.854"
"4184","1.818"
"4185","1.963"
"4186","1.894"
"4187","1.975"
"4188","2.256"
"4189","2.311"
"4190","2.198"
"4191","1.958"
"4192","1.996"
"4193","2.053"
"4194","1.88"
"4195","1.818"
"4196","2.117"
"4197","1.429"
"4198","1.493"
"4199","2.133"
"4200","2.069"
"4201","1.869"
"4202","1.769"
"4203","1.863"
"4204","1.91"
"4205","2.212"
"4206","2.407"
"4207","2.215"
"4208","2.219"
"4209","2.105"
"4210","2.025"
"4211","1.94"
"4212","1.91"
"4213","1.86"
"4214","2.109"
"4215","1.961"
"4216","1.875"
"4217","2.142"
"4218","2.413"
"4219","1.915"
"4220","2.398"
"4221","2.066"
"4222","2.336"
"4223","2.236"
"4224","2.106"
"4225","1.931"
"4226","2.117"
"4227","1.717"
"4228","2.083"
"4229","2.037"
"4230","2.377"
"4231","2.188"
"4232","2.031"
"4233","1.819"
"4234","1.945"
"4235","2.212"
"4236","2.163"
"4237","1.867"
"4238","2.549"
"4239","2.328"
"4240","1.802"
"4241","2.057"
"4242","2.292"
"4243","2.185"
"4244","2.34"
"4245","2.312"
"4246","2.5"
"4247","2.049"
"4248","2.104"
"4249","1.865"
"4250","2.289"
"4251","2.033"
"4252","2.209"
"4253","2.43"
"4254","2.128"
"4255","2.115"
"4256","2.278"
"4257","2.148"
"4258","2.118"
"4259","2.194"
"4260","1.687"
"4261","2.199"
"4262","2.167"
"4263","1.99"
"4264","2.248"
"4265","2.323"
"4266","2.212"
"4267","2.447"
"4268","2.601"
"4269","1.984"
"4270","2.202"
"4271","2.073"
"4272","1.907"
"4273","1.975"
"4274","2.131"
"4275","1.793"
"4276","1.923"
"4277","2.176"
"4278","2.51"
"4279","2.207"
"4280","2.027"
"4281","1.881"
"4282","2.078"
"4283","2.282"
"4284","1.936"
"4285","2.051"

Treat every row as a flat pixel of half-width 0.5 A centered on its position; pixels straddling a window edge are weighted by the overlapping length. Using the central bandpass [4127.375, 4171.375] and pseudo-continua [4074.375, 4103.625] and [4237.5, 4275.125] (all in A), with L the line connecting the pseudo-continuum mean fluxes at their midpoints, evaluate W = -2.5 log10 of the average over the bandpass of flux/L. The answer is 0.06 mag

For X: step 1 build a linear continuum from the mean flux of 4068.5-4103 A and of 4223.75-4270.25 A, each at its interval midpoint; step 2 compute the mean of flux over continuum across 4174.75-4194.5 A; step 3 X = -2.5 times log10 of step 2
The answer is 0.06 mag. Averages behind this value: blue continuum 1.98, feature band 1.97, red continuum 2.15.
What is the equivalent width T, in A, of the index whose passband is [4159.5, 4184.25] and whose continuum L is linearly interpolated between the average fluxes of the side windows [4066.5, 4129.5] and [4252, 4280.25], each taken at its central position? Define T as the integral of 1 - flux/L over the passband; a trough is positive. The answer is 1.7 A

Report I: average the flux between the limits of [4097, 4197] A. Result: 1.99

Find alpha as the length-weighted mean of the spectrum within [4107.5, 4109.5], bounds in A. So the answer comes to 2.19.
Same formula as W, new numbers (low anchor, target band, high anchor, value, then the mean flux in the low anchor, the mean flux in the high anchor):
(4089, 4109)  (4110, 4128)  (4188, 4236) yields -0.06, 1.98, 2.04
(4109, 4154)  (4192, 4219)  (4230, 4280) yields 0.06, 2.02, 2.15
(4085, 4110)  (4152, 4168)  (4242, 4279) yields 0.04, 2.05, 2.16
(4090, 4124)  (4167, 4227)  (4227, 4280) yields 0.06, 2.04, 2.14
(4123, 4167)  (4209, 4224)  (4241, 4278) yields 0.01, 2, 2.16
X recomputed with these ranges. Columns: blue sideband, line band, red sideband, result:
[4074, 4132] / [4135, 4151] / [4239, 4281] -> 0.06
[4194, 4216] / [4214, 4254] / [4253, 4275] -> -0.04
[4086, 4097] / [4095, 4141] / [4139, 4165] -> 0.00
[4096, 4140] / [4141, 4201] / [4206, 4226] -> 0.06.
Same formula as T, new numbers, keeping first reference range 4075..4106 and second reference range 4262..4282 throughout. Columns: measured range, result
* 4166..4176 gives 0.8 A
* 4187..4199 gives 0.7 A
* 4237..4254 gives -0.6 A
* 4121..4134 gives -0.1 A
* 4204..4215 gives 0.1 A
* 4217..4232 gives -0.2 A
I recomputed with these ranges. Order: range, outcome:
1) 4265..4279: 2.16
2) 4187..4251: 2.07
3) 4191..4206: 1.92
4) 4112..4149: 2.04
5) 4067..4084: 1.85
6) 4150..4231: 2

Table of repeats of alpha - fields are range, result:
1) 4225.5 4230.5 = 2.07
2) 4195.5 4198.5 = 1.68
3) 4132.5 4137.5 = 2.01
